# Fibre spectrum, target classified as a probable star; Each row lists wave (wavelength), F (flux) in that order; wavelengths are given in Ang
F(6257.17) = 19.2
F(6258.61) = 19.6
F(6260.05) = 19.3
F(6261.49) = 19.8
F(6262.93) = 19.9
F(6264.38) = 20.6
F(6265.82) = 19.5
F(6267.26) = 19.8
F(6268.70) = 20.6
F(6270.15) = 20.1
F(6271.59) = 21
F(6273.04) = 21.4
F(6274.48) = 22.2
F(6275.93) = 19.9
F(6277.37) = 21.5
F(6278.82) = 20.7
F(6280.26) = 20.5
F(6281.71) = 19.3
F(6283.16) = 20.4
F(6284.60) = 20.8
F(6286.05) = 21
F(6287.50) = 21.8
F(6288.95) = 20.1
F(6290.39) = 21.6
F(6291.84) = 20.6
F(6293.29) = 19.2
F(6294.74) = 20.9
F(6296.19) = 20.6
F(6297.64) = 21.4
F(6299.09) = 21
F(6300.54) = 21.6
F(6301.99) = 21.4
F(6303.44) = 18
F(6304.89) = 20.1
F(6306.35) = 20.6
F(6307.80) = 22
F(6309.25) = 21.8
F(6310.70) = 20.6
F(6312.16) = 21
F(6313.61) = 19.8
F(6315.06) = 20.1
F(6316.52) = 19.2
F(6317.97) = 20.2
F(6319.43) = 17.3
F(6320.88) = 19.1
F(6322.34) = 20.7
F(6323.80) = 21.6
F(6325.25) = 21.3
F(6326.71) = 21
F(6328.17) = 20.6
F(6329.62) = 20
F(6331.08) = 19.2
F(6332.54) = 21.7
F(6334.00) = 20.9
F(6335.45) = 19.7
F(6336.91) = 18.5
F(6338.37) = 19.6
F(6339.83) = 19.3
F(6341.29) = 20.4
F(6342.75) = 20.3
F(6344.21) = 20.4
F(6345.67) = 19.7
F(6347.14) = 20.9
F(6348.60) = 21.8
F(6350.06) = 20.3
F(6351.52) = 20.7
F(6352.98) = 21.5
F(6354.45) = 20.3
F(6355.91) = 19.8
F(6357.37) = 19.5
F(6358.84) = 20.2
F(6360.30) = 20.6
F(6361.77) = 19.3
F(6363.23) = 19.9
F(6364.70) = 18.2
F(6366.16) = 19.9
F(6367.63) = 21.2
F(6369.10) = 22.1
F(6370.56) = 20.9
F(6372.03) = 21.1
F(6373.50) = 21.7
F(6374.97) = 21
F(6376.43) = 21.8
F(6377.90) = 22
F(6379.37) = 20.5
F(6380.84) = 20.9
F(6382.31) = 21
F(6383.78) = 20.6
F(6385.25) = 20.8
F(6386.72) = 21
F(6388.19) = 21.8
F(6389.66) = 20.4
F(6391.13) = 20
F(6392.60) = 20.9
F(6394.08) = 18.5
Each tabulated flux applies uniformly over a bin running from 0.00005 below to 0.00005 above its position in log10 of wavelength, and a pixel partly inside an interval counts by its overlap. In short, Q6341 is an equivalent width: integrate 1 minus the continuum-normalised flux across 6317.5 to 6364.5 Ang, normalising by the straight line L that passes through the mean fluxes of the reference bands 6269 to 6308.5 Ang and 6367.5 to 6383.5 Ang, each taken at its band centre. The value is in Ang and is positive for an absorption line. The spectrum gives 1.96 Ang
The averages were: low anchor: 20.7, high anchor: 21.3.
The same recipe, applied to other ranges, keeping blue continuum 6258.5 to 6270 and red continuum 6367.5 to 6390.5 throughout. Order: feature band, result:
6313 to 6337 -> 0.6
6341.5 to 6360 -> 0.4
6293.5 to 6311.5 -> -0.4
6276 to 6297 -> -0.5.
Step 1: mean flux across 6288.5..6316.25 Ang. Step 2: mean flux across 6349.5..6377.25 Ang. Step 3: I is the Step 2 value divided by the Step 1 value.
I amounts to 1.00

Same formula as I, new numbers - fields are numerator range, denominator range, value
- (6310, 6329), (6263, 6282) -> 0.98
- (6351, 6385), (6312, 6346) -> 1.03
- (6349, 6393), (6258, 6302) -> 1.00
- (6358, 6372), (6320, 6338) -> 1.00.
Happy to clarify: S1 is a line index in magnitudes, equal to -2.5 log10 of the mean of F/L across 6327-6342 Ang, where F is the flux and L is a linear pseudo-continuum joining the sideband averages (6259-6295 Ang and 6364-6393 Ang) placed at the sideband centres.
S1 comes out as 0.04 mag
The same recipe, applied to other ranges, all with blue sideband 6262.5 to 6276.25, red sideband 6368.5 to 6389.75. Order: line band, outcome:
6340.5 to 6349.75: 0.02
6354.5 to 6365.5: 0.07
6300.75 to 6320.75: 0.03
